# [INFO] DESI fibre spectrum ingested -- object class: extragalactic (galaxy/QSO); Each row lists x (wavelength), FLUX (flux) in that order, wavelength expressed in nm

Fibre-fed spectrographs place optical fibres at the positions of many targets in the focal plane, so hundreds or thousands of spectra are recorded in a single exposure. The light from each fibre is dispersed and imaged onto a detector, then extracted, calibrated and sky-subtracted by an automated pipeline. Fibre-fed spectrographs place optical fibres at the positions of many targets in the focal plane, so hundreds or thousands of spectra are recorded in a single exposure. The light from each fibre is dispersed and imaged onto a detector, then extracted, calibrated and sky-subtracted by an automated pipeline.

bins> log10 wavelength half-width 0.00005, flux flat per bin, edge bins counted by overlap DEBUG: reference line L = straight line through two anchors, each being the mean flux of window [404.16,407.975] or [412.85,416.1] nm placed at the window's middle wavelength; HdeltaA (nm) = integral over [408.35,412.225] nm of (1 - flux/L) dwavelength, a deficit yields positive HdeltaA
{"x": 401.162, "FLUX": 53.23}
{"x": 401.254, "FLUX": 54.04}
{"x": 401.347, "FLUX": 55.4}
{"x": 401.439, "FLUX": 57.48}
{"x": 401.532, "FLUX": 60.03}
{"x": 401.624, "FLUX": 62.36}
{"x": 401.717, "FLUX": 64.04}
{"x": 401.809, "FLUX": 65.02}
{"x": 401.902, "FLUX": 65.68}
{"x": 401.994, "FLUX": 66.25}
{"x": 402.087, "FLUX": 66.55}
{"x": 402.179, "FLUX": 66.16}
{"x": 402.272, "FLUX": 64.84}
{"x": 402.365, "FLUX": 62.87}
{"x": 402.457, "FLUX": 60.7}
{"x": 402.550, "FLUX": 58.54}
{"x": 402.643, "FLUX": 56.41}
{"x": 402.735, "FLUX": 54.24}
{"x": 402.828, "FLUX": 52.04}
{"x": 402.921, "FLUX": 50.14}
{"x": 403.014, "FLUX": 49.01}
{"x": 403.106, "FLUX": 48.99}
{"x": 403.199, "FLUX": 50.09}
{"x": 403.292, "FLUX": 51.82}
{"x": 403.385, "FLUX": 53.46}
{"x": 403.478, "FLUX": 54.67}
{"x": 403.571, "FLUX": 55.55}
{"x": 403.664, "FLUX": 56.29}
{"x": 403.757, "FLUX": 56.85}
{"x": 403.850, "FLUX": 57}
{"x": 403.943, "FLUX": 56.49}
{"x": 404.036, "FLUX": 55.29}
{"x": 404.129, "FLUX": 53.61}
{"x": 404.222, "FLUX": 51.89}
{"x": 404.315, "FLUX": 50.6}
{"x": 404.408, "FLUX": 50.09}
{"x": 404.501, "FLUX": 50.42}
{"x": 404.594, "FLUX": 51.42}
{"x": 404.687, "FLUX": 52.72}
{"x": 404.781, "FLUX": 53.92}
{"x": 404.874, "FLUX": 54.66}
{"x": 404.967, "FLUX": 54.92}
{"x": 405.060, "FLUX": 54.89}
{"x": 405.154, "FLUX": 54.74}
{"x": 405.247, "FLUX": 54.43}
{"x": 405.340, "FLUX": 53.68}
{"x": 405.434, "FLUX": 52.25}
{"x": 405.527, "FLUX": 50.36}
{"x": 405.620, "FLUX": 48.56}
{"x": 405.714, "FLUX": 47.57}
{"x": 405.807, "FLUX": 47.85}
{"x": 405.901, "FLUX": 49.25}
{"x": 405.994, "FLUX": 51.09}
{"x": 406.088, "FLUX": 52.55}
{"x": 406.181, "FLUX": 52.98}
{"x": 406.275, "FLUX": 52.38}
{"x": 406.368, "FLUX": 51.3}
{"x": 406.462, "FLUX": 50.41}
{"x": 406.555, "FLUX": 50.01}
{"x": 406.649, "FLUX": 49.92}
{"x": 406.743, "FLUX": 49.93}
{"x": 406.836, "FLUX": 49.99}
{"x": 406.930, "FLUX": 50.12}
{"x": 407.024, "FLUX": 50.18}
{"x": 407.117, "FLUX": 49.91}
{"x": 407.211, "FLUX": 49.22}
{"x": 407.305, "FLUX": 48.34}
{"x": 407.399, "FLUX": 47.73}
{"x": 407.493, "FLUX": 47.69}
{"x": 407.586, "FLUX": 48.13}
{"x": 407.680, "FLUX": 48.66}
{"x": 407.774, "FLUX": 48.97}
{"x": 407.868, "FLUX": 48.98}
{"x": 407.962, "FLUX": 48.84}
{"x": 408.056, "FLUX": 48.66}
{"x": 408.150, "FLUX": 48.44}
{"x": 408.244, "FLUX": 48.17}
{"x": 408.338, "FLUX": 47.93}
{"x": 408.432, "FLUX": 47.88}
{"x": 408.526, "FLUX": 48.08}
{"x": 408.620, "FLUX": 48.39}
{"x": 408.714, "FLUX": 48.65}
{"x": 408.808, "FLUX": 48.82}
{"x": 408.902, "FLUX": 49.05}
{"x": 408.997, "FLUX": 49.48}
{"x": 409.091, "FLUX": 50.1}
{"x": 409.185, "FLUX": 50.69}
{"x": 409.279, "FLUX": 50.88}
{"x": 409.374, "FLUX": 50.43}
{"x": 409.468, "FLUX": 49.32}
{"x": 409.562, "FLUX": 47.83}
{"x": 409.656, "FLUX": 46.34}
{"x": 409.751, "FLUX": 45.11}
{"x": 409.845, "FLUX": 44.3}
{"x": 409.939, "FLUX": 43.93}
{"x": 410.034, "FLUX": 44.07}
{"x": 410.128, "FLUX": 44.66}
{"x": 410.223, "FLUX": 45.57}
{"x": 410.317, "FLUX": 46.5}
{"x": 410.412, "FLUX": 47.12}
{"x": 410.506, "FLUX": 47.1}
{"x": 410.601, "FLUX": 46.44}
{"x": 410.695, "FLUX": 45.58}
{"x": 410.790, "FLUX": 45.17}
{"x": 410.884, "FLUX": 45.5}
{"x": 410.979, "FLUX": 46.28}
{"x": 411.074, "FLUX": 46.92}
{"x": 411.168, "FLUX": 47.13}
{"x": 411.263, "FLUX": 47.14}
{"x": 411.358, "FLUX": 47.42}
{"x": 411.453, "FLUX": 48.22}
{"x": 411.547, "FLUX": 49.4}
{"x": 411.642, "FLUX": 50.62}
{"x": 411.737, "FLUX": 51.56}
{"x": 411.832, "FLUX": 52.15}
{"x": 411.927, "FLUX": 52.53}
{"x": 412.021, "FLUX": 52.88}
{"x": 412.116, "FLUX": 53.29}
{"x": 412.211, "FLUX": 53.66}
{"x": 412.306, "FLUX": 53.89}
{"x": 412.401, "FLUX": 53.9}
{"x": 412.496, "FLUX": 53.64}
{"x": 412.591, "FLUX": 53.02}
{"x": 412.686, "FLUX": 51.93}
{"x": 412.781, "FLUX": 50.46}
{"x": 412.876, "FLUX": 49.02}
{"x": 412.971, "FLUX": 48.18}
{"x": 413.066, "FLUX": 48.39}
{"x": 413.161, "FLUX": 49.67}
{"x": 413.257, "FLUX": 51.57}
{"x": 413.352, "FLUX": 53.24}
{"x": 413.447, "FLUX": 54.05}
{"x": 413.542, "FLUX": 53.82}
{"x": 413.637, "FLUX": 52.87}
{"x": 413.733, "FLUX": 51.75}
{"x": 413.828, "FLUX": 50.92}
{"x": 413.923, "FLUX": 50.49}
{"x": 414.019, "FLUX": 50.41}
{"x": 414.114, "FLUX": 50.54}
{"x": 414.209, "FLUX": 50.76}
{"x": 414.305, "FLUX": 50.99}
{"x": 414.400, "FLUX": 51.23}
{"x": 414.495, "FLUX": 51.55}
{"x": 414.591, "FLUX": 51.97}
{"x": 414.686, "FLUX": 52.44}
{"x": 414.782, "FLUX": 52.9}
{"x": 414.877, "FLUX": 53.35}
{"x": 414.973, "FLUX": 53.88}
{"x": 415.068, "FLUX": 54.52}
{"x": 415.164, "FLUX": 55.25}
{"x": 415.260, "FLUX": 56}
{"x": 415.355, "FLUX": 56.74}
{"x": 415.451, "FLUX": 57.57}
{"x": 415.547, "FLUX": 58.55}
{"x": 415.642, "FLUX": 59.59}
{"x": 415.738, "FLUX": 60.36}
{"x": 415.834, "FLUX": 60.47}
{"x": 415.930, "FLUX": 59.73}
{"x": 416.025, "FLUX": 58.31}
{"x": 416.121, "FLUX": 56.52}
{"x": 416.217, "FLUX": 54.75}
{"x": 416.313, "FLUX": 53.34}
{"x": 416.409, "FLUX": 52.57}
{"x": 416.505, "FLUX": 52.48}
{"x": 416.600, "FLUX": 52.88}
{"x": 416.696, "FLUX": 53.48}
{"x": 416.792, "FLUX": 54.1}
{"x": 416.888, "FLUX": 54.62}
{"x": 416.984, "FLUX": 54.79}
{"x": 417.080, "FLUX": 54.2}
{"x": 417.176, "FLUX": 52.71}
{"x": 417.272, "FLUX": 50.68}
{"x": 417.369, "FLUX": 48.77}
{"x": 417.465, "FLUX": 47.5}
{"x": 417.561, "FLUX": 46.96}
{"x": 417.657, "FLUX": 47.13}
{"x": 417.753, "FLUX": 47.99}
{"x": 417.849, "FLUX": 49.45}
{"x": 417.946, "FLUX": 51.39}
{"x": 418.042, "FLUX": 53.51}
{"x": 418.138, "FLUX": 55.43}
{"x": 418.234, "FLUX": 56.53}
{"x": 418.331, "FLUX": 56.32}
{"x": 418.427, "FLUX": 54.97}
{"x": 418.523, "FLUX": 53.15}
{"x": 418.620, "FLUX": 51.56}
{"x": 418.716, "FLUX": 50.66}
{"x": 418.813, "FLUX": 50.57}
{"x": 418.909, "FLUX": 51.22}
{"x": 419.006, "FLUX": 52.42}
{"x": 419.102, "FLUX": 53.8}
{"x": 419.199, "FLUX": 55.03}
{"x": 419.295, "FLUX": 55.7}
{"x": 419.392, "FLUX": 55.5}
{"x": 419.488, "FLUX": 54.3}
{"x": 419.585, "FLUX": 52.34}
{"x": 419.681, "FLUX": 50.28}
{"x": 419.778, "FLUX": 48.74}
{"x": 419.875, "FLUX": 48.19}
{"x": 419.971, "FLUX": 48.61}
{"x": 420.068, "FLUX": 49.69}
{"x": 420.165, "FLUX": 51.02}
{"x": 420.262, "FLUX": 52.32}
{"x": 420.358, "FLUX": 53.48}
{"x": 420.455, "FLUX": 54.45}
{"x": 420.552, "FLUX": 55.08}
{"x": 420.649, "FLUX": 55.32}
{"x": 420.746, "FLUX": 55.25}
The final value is 0.30 nm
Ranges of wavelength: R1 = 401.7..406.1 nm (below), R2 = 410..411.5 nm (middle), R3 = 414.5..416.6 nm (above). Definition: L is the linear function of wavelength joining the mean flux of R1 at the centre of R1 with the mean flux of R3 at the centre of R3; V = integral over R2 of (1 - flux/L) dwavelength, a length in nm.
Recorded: 0.24 nm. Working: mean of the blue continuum 55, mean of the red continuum 55.6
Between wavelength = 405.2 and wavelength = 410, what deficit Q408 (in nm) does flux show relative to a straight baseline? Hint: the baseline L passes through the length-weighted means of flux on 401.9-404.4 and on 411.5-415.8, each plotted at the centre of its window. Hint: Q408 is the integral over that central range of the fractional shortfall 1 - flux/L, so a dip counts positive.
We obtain 0.48 nm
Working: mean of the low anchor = 56.3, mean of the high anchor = 52.8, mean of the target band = 49.3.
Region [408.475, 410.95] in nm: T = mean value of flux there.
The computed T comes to 47.3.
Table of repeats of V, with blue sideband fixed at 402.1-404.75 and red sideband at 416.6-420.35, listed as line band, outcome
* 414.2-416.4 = -0.11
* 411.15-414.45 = 0.12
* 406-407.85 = 0.15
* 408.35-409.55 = 0.10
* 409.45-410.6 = 0.16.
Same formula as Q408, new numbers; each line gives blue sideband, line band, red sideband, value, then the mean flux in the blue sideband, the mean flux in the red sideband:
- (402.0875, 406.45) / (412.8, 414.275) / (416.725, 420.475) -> 0.05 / 53.8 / 52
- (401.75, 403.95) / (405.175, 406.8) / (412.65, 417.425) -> 0.16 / 57.5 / 53.4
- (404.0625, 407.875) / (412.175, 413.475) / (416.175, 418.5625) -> 0.00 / 50.9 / 52.4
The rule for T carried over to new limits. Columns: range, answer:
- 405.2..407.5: 50.4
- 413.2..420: 53.1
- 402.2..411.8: 50.5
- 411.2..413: 51.2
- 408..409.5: 49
